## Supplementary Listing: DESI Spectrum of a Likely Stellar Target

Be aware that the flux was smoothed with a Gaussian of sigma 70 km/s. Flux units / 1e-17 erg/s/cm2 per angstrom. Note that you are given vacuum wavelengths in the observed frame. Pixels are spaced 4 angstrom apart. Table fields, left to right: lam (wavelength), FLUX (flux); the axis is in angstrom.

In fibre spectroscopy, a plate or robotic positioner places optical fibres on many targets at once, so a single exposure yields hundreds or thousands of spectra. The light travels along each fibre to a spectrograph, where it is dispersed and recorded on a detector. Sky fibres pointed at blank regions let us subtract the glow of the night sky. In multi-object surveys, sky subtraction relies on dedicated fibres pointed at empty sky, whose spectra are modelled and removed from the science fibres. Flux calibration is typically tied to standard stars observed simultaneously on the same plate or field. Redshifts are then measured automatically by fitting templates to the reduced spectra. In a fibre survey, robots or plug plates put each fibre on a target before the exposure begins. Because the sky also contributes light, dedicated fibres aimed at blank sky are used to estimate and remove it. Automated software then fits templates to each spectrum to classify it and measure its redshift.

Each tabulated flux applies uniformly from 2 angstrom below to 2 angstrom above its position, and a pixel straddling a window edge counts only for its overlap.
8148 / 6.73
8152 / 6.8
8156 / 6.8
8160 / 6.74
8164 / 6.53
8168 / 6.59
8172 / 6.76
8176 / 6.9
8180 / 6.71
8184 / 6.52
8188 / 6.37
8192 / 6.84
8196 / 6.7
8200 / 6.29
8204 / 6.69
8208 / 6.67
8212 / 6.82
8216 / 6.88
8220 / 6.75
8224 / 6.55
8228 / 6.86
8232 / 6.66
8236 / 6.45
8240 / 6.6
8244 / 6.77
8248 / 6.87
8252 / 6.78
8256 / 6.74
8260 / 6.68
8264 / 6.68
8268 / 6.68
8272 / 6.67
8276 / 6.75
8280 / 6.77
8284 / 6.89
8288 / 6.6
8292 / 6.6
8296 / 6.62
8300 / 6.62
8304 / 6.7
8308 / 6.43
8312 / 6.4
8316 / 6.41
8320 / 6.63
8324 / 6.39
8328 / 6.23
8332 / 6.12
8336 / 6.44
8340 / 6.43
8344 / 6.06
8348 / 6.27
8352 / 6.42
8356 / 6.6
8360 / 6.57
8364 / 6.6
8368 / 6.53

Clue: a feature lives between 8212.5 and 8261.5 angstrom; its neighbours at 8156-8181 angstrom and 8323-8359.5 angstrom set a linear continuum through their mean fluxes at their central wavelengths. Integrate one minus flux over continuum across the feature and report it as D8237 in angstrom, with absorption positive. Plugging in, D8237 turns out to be -1.16 angstrom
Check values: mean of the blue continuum 6.71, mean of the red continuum 6.34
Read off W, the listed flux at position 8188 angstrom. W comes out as 6.37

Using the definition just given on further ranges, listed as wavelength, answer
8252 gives 6.78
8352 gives 6.42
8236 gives 6.45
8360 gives 6.57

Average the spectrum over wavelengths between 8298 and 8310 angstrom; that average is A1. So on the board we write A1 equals 6.58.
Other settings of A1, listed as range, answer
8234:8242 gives 6.53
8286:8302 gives 6.61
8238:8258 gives 6.75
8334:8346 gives 6.31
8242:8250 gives 6.82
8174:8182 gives 6.8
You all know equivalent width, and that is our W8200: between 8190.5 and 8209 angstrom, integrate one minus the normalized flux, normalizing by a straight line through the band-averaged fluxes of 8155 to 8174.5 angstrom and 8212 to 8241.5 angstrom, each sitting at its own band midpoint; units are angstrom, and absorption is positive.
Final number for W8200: 0.2 angstrom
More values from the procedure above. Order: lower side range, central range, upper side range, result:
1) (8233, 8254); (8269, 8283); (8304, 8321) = -0.3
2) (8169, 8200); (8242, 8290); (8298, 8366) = -1.5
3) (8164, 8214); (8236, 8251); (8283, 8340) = -0.3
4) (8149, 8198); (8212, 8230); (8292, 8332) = -0.4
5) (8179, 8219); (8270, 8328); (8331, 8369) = -0.9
